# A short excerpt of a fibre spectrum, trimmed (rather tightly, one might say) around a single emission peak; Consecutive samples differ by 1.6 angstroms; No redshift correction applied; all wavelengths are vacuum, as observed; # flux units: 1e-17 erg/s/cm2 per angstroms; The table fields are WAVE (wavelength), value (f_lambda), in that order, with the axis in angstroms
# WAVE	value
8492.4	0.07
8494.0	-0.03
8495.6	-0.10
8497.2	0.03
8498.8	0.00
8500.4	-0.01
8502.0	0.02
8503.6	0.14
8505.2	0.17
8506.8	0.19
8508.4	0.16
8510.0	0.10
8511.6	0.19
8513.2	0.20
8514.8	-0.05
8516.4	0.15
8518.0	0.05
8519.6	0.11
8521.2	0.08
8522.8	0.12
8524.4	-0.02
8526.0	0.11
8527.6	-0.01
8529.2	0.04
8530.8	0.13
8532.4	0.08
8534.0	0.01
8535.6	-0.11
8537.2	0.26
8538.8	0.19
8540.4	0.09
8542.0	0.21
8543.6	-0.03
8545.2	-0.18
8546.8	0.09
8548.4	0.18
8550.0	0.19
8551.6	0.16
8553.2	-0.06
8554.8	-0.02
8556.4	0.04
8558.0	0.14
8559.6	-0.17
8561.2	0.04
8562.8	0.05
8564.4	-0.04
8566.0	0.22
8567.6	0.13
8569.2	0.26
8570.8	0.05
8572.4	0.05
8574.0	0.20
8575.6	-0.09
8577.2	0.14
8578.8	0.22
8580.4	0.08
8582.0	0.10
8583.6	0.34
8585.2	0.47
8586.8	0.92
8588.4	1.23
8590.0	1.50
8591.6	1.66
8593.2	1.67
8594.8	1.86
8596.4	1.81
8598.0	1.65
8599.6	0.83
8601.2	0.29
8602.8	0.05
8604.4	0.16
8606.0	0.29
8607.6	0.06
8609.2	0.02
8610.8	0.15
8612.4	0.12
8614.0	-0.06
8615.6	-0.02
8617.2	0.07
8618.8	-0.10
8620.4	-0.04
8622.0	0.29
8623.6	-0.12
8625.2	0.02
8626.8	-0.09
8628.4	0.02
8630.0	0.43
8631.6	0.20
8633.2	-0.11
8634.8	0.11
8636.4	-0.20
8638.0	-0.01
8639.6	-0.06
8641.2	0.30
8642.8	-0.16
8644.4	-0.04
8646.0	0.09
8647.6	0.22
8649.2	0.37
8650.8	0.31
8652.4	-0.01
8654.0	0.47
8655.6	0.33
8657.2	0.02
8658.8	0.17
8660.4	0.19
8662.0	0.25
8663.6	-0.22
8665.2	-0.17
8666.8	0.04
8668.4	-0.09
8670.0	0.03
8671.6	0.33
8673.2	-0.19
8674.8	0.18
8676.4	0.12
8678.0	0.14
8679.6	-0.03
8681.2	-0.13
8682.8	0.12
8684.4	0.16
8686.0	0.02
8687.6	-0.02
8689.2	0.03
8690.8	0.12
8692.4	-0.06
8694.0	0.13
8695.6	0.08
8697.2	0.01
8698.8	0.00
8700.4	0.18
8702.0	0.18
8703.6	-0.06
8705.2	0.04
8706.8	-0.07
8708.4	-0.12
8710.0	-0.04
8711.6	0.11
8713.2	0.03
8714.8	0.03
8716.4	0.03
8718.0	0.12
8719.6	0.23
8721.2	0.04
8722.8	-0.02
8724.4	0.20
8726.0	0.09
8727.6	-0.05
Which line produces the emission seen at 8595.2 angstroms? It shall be [O II] 3727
